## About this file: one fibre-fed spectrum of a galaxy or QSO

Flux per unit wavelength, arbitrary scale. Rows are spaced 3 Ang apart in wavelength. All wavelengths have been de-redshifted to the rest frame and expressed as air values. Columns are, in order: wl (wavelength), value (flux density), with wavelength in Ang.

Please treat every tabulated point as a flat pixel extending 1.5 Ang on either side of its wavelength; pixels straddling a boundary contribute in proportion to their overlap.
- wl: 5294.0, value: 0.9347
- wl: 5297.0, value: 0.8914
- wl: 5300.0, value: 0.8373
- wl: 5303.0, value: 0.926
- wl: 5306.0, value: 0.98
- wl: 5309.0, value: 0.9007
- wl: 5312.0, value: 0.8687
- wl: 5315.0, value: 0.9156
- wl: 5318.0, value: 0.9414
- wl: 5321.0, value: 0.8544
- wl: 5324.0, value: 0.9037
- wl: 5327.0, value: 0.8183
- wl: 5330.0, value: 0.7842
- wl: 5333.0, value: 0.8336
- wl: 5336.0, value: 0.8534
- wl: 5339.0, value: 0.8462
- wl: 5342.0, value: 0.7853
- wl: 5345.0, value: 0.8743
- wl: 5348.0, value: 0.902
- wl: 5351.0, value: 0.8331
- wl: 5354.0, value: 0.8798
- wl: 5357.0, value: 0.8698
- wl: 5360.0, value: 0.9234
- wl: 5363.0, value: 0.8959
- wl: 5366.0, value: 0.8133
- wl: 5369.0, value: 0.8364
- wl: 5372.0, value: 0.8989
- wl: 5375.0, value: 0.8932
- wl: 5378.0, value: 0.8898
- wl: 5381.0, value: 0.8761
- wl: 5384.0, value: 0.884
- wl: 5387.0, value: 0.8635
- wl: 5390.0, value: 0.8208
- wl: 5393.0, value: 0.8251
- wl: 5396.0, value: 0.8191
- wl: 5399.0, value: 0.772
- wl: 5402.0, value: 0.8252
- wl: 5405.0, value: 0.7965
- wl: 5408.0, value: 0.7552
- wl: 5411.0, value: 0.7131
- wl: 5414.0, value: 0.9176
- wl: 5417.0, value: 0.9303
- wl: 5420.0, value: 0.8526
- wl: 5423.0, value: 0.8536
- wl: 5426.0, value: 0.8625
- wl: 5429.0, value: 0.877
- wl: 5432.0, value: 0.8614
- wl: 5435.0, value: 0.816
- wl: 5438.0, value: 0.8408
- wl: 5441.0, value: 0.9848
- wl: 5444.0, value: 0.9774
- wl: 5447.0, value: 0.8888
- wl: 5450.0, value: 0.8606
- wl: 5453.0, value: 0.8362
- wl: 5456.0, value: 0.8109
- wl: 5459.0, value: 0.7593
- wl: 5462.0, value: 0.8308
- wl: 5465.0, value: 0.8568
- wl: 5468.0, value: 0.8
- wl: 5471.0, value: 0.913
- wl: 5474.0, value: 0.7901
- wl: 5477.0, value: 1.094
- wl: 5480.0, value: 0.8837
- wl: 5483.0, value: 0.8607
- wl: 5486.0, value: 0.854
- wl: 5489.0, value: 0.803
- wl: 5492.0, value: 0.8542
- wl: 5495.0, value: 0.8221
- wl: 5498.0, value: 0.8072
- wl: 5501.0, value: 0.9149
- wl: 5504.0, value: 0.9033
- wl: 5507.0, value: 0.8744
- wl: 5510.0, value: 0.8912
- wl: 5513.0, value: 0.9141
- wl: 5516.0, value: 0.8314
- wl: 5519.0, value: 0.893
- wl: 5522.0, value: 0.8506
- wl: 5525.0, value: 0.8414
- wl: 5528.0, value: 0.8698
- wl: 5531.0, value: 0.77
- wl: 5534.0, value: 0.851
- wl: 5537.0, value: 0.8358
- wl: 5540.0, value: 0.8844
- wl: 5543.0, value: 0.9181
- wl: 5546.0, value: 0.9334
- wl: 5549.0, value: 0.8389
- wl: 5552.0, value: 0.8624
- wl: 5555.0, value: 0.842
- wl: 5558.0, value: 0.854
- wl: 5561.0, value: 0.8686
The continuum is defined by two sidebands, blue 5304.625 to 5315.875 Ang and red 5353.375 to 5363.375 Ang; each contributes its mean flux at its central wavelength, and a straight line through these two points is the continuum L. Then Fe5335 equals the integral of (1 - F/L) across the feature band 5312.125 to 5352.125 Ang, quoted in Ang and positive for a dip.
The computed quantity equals 2.1 Ang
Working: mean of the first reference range 0.916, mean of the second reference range 0.893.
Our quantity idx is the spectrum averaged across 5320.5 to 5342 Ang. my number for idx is 0.837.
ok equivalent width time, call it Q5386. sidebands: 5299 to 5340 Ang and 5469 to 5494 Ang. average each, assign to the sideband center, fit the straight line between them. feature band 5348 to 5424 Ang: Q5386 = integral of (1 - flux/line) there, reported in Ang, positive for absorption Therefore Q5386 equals 2.34 Ang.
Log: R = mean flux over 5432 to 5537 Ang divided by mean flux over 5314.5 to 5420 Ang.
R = 1.01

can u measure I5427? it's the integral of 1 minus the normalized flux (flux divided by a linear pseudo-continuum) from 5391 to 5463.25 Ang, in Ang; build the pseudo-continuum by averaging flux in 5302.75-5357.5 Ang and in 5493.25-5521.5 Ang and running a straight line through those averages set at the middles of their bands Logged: 2.23 Ang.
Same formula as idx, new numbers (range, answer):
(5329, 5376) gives 0.858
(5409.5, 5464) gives 0.86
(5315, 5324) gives 0.902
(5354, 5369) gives 0.872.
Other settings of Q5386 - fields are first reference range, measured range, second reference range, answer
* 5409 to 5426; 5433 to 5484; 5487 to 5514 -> -0.79 Ang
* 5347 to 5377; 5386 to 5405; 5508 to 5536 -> 1.15 Ang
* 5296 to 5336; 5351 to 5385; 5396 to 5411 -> -2.23 Ang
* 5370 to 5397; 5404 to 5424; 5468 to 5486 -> 0.97 Ang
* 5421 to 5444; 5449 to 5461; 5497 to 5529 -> 0.83 Ang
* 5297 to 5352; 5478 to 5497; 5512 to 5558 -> 0.26 Ang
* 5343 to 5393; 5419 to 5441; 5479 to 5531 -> 0.11 Ang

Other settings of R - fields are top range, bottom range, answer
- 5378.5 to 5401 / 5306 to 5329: 0.94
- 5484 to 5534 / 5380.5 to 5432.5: 1.02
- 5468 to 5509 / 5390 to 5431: 1.05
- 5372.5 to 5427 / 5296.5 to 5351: 0.97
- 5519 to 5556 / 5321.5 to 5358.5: 1.01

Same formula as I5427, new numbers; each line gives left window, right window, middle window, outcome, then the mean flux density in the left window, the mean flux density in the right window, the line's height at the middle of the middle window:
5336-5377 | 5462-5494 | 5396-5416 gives 1.50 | 0.865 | 0.868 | 0.867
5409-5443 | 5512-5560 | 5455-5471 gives 0.79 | 0.865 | 0.861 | 0.864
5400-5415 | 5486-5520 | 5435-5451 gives -1.59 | 0.797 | 0.864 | 0.822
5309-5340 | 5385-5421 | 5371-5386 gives -0.90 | 0.864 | 0.825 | 0.837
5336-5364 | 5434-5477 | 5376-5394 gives 0.08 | 0.866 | 0.863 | 0.865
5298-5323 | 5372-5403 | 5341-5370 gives 0.29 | 0.903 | 0.85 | 0.872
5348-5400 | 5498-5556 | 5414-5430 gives -0.30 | 0.861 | 0.868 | 0.863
